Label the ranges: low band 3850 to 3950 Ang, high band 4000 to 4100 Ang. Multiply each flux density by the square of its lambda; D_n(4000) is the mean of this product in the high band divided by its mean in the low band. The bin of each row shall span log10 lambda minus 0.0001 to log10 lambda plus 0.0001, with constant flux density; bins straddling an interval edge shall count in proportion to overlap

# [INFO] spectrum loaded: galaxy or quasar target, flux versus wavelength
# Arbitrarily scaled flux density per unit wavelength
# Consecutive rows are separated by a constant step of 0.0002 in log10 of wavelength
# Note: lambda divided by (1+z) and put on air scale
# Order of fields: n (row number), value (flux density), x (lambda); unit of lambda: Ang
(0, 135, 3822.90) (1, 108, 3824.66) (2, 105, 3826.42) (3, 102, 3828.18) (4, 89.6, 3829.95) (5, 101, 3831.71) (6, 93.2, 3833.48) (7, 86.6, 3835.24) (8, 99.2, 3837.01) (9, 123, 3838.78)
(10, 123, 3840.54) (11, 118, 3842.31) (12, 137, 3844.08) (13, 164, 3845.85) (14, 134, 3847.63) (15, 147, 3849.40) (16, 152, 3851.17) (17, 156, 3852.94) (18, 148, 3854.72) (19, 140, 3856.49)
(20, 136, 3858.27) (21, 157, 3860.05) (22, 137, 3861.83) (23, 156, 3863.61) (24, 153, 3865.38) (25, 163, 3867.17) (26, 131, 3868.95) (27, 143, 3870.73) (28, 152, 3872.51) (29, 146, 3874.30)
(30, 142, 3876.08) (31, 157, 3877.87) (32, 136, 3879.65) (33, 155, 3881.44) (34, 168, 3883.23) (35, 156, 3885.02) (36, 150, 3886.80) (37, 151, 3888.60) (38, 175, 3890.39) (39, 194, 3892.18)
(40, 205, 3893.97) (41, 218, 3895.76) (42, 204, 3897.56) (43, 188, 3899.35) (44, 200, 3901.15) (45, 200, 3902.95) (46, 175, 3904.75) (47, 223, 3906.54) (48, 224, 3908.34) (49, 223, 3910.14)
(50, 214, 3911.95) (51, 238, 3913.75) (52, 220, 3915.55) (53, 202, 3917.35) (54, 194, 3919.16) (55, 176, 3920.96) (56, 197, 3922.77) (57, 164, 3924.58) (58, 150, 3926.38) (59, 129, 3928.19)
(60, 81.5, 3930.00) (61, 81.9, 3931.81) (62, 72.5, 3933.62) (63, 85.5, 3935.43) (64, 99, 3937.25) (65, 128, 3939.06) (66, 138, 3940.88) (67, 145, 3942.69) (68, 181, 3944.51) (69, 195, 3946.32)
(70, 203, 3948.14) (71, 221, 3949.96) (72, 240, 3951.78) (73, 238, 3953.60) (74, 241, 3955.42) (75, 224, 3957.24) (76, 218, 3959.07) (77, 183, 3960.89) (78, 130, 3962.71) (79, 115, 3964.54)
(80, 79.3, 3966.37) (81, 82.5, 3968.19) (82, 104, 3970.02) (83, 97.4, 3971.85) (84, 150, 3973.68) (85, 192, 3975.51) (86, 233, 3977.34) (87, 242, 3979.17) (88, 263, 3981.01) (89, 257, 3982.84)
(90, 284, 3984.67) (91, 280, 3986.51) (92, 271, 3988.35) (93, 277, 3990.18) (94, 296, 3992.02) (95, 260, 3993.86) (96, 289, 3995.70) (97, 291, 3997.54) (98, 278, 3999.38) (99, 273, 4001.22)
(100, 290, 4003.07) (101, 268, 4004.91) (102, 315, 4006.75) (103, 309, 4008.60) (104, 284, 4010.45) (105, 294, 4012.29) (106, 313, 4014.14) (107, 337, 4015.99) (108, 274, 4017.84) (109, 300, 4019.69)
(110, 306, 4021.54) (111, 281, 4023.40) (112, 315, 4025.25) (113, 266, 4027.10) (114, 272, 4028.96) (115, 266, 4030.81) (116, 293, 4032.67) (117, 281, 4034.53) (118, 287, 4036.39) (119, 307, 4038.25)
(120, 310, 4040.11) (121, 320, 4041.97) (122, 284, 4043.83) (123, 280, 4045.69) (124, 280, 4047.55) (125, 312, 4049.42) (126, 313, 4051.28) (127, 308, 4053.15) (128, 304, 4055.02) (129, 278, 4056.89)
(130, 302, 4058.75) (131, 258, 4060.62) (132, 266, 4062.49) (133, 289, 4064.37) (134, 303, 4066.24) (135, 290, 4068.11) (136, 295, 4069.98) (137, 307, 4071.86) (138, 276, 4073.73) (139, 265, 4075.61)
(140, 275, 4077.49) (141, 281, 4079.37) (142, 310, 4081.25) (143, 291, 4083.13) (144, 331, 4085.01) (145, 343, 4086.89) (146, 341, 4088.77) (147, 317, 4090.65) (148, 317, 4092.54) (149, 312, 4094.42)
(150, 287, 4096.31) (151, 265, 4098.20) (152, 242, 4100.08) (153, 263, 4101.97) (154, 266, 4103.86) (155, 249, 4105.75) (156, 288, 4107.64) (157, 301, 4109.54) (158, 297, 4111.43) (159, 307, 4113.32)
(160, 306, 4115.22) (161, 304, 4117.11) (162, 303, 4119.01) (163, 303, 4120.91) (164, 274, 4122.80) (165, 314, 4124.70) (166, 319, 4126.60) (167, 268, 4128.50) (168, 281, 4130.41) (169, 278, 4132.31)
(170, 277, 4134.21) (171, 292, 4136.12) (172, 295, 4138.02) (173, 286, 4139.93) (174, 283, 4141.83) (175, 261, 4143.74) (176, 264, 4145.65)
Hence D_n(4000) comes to 1.9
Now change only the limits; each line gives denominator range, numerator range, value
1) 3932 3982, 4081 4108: 1.90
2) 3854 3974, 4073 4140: 1.96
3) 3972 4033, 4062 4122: 1.12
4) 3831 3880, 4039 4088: 2.39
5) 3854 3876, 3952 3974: 1.13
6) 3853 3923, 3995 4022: 1.78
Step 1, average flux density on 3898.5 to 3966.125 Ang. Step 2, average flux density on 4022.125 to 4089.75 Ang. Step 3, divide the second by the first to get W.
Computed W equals 1.67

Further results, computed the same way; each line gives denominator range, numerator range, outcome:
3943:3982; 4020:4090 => 1.62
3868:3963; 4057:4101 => 1.69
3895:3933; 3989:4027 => 1.58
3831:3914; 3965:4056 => 1.67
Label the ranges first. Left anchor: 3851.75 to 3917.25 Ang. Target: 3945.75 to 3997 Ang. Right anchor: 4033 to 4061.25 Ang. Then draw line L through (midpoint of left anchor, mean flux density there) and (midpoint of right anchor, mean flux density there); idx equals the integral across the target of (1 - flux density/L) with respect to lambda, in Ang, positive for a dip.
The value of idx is 6.3 Ang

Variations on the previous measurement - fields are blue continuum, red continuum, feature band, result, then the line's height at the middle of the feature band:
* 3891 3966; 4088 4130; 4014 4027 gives -3.5 Ang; 237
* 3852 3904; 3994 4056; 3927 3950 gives 9.0 Ang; 217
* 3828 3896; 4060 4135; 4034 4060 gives -3.8 Ang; 260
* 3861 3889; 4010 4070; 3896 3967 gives 7.4 Ang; 199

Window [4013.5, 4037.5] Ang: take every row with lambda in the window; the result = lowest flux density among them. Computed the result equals 266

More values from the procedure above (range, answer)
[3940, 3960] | 138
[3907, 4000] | 72.5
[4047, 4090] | 258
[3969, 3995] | 97.4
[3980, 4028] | 257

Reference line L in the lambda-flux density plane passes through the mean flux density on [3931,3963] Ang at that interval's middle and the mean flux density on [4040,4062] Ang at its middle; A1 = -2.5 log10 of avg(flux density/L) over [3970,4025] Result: -0.16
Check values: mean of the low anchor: 169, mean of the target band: 267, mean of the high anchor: 295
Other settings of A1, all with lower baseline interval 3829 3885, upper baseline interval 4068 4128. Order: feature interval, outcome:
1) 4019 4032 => -0.16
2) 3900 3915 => -0.24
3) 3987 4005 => -0.22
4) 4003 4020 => -0.25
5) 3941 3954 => -0.01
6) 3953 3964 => 0.01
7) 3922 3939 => 0.49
